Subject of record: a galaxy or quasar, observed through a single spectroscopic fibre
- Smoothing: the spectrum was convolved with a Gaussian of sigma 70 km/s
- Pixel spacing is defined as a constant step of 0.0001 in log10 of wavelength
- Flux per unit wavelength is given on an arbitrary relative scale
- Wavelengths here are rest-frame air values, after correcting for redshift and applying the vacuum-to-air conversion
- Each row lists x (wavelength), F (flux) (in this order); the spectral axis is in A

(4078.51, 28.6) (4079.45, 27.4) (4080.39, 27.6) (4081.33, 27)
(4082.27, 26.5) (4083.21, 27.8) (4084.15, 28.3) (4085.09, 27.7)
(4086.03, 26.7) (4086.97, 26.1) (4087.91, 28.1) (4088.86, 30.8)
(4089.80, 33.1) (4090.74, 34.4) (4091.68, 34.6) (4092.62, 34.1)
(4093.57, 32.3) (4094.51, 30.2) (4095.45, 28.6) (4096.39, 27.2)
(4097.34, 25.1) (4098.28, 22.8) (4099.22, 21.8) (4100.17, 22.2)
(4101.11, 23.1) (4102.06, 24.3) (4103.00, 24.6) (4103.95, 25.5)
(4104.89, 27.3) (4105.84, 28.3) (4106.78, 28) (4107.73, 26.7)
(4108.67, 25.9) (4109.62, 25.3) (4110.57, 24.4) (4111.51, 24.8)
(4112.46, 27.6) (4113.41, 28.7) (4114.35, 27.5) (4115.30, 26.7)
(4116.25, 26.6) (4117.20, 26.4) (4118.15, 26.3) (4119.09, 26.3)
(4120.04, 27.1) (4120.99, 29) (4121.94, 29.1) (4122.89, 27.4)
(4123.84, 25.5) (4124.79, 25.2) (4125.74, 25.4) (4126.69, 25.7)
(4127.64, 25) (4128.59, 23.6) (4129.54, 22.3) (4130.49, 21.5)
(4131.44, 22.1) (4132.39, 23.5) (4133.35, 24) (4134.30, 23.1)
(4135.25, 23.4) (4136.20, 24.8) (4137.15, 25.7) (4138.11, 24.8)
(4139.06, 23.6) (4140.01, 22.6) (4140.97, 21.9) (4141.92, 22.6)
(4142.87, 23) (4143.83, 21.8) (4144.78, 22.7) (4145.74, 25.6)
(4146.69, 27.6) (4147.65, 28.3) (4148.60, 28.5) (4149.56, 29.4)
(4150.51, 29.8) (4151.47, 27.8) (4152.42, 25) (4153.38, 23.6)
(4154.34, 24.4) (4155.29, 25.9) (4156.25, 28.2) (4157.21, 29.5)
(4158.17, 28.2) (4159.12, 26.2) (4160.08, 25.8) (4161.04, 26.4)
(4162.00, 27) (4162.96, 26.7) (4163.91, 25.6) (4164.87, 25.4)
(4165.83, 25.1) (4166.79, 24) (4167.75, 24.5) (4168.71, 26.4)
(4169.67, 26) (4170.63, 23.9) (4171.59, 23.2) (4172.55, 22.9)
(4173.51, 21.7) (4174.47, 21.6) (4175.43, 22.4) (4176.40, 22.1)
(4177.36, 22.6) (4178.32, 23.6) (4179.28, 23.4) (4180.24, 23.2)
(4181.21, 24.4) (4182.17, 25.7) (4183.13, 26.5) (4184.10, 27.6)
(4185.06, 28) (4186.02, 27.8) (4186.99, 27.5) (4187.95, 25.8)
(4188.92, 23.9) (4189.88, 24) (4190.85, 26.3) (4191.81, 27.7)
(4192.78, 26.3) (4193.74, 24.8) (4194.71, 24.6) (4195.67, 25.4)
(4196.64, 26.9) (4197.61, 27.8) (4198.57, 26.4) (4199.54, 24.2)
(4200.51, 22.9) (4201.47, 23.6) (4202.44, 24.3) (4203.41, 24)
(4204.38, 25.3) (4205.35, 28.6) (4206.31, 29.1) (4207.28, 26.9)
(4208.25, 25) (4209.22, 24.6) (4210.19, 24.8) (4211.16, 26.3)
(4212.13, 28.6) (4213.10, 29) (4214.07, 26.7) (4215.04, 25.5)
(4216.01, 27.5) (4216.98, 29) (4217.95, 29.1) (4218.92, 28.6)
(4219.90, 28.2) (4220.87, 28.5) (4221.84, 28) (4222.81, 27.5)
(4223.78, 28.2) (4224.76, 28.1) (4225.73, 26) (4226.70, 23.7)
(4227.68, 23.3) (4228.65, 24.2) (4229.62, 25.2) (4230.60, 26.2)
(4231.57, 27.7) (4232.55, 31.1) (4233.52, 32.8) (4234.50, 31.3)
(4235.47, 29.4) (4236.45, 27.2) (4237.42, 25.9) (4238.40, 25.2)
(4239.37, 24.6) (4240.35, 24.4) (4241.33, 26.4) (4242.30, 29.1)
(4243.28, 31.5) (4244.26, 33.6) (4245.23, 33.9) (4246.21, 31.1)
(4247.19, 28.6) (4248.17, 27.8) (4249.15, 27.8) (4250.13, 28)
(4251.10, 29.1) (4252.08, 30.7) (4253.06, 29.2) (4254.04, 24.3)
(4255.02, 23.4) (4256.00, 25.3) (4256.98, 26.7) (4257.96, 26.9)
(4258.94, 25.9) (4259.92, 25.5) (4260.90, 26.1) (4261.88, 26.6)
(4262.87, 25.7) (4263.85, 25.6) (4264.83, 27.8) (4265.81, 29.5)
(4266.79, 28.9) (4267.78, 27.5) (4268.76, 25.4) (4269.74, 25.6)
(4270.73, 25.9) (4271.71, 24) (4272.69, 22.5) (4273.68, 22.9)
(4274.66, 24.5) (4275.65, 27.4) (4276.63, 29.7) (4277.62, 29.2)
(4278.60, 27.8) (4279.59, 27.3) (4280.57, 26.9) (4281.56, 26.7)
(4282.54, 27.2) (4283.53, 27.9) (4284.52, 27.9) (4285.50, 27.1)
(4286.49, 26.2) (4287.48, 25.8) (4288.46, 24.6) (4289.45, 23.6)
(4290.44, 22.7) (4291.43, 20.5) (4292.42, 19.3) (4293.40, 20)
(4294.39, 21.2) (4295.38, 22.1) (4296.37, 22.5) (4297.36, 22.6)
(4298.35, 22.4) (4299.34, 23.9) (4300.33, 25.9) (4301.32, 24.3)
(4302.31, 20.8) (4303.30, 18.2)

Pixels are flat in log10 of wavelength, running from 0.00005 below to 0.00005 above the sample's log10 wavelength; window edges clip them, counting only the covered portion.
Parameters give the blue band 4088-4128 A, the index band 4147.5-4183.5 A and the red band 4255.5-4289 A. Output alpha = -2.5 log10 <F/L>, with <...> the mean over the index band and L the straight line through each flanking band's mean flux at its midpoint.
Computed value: 0.07 mag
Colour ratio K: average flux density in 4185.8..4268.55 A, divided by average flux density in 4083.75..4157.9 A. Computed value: 1.03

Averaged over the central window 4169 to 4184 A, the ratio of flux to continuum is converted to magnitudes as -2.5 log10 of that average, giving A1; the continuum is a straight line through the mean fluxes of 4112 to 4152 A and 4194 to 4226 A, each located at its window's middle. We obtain 0.11 mag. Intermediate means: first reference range 25.5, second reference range 26.6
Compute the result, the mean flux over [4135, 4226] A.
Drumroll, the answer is 25.7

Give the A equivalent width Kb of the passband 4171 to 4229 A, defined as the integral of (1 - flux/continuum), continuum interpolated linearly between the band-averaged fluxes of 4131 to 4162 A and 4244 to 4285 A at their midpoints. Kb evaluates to 1.0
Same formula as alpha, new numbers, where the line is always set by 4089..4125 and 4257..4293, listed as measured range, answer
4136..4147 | 0.14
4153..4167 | 0.03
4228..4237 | -0.08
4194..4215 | 0.02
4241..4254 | -0.13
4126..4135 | 0.16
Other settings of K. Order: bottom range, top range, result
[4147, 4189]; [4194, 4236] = 1.05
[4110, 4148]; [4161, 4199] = 1.00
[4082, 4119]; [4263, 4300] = 0.92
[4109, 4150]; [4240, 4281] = 1.08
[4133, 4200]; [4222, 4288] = 1.08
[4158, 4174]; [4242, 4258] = 1.14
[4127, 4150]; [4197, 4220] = 1.09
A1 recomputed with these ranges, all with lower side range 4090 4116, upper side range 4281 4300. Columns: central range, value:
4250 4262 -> -0.09 mag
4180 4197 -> -0.01 mag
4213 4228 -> -0.09 mag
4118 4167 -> 0.04 mag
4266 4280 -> -0.09 mag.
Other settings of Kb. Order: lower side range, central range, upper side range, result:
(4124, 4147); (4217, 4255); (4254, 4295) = -4.36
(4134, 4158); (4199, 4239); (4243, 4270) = 0.18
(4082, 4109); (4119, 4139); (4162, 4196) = 1.25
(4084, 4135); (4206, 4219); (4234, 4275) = -0.05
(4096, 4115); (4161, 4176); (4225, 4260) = 1.14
